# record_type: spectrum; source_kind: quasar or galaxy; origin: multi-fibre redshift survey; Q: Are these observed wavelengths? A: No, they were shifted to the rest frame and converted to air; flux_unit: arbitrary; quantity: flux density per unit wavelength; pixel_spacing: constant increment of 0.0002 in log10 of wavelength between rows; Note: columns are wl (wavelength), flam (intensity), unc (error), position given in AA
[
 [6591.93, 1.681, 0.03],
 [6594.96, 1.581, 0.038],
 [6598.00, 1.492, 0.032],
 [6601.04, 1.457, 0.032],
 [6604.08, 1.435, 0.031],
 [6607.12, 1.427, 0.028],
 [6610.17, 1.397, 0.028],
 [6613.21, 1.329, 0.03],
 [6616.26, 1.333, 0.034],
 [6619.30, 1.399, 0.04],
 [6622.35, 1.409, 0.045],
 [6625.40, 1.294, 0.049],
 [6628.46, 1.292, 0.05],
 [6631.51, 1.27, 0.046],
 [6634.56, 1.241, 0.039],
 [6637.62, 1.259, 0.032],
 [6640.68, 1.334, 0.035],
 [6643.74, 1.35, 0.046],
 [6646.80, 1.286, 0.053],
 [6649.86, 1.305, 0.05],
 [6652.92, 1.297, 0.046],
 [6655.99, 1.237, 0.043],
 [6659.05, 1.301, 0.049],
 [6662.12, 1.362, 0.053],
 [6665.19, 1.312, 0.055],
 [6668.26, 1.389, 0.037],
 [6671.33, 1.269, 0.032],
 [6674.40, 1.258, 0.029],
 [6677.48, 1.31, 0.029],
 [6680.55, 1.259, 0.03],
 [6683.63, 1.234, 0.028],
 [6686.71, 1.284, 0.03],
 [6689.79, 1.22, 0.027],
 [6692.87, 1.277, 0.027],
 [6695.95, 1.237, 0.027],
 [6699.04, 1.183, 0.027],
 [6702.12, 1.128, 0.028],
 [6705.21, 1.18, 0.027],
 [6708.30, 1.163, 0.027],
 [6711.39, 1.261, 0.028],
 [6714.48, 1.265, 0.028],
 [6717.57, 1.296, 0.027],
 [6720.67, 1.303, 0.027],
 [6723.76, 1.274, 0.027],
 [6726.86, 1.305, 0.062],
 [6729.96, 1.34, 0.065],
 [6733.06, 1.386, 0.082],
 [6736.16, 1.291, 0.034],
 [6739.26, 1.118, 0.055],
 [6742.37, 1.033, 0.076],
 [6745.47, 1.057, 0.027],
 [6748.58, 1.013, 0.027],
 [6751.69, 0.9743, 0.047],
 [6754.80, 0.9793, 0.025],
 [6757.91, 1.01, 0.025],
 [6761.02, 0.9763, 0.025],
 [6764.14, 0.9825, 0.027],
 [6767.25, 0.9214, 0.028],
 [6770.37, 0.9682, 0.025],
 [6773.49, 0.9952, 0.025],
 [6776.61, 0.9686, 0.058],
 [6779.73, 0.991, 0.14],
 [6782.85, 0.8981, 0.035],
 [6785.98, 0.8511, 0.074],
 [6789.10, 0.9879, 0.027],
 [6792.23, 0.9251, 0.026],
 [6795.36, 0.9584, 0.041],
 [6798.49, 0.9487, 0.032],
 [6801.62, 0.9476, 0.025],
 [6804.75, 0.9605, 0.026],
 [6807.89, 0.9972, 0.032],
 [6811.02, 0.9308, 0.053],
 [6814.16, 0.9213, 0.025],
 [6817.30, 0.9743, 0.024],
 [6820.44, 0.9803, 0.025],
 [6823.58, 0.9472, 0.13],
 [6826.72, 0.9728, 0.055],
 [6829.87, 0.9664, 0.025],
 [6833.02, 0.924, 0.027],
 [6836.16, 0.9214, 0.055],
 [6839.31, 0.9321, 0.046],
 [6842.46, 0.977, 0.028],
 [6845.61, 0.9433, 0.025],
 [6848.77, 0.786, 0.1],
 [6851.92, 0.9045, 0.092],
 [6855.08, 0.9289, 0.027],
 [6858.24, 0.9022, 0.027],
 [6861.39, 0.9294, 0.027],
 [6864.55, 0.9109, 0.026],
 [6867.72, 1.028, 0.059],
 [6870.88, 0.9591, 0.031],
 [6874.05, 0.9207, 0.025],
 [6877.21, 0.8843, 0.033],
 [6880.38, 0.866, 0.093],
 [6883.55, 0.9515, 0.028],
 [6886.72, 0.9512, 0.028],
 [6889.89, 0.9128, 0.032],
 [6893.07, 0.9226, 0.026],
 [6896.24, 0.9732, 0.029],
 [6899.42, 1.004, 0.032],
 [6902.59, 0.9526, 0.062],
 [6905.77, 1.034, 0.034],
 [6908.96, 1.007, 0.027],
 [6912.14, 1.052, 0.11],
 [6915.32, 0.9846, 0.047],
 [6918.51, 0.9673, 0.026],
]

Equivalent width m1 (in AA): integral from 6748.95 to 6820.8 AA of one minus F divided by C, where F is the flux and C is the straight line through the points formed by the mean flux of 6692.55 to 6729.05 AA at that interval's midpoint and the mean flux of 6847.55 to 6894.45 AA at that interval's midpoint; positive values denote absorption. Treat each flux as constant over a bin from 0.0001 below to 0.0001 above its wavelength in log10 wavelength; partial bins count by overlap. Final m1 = 8.6 AA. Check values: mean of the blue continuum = 1.24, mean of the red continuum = 0.918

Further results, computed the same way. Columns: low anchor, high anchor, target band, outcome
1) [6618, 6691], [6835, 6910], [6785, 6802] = 2.1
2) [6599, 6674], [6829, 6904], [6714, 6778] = 1.7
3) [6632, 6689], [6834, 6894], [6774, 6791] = 2.0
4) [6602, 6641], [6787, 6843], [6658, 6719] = -2.6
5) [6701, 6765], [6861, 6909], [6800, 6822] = 1.9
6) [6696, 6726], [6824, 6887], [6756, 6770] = 1.9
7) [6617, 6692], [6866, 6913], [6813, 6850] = 3.7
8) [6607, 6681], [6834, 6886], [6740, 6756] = 1.5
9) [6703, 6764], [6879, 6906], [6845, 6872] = 2.0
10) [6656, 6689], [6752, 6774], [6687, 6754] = -4.8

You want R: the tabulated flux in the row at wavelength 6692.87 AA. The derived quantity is 1.277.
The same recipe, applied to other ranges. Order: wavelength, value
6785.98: 0.8511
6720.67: 1.303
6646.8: 1.286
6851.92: 0.9045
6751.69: 0.9743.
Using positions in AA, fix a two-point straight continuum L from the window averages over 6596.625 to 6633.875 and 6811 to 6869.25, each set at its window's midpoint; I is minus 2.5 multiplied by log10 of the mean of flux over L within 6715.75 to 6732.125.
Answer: -0.13 mag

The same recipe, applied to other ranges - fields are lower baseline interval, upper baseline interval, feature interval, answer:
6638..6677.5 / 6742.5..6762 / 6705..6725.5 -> -0.120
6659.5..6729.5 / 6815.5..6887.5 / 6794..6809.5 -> 0.081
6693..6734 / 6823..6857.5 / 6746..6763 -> 0.157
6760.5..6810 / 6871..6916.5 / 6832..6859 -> 0.050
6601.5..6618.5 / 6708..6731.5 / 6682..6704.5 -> 0.074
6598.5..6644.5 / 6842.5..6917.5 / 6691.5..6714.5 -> 0.014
